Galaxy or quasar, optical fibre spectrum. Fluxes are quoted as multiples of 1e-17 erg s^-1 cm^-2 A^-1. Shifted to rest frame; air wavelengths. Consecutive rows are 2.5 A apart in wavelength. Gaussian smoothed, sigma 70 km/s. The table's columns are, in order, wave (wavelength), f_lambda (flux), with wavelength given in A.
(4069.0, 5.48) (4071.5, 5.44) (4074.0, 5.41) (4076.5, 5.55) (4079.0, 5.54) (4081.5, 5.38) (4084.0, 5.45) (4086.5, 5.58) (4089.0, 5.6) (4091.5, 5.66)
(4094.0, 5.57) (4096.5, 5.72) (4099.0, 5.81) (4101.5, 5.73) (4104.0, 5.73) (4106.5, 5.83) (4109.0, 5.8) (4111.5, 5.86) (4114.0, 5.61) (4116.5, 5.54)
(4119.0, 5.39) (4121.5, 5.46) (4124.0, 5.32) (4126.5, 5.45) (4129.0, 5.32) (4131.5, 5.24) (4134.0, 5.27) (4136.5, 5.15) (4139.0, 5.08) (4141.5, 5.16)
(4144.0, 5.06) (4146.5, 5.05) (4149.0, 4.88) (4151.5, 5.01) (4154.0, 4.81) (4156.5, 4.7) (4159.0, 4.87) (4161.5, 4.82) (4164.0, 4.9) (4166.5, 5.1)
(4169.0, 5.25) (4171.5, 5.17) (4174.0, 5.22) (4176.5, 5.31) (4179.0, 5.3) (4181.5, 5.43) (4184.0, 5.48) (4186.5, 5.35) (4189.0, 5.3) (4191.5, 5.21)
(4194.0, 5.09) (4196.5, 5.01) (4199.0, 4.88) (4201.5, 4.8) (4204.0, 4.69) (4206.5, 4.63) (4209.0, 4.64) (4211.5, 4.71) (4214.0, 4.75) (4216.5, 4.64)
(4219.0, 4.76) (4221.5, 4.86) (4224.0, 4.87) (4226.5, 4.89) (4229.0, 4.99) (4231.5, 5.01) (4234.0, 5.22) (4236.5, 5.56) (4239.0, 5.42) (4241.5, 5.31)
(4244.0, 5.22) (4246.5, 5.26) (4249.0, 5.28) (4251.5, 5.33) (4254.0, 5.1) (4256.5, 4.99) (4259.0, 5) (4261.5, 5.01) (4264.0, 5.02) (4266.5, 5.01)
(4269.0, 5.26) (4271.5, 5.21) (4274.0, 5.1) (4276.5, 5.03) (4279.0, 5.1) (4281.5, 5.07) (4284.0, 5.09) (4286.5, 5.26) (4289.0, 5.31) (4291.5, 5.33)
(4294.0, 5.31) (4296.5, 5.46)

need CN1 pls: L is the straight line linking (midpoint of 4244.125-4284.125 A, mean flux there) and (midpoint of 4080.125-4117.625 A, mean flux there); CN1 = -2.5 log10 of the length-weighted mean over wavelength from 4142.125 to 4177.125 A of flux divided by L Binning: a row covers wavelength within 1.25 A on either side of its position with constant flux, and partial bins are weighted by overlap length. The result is 0.09 mag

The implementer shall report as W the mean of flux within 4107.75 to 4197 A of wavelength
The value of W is 5.22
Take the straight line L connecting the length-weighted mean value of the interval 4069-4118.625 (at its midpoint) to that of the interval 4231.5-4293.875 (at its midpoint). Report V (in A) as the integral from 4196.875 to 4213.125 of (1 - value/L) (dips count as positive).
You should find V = 1.8 A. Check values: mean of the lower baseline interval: 5.61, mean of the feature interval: 4.74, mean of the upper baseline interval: 5.19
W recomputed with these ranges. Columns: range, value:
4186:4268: 5.02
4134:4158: 5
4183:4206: 5.07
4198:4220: 4.72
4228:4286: 5.16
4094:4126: 5.64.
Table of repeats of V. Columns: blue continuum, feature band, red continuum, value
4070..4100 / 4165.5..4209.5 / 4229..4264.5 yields 1.8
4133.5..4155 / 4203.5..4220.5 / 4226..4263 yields 1.5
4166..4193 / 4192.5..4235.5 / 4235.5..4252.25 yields 3.7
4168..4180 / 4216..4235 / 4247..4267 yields 0.9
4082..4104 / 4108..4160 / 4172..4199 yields 2.2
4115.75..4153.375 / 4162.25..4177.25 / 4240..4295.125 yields 0.2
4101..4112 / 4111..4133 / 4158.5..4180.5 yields 0.7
